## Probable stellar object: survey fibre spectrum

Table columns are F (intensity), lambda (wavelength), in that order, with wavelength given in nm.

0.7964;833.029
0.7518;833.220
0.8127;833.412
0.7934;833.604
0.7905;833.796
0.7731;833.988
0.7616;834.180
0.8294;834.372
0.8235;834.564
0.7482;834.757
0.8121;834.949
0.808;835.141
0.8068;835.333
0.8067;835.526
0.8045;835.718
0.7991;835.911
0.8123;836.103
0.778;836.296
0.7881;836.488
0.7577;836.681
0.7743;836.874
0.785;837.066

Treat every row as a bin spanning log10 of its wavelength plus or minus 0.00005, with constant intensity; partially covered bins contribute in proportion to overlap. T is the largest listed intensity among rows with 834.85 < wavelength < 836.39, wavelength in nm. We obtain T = 0.8123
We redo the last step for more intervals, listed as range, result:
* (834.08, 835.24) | 0.8294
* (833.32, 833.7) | 0.8127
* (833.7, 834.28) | 0.7905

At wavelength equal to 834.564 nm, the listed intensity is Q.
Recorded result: 0.8235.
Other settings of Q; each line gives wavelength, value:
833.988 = 0.7731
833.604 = 0.7934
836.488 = 0.7881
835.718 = 0.8045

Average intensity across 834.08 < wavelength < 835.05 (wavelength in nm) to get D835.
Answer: 0.795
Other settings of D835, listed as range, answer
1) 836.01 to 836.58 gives 0.793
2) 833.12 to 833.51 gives 0.784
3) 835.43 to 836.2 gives 0.806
